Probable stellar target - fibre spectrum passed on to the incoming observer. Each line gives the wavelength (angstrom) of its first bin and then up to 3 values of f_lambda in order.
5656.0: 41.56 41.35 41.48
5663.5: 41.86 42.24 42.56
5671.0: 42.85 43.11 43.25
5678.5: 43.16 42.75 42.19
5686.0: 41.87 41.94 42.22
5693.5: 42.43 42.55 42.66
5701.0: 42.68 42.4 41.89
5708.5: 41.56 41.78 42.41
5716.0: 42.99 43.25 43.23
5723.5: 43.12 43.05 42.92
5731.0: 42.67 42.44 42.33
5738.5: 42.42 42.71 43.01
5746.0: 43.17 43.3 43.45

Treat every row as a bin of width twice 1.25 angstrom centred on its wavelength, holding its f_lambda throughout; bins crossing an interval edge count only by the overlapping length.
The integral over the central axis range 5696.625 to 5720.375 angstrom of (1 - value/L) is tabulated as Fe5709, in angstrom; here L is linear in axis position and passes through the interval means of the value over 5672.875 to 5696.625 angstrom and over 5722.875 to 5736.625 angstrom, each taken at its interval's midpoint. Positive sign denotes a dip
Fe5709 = 0.12 angstrom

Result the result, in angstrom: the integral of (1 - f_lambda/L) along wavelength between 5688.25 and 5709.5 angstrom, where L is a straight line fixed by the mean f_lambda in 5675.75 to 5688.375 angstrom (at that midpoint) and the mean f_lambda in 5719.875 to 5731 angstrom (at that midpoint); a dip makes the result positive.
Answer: 0.22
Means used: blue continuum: 42.5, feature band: 42.3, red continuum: 43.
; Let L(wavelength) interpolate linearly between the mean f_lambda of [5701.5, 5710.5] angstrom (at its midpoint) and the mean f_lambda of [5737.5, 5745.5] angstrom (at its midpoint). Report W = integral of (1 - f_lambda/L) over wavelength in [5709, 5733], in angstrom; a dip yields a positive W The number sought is -0.3 angstrom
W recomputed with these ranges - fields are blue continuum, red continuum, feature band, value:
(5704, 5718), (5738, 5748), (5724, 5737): 0.0 angstrom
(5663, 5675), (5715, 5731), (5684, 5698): 0.2 angstrom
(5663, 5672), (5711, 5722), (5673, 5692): 0.0 angstrom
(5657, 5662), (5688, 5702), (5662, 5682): -0.4 angstrom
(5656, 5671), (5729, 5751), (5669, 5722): -0.3 angstrom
